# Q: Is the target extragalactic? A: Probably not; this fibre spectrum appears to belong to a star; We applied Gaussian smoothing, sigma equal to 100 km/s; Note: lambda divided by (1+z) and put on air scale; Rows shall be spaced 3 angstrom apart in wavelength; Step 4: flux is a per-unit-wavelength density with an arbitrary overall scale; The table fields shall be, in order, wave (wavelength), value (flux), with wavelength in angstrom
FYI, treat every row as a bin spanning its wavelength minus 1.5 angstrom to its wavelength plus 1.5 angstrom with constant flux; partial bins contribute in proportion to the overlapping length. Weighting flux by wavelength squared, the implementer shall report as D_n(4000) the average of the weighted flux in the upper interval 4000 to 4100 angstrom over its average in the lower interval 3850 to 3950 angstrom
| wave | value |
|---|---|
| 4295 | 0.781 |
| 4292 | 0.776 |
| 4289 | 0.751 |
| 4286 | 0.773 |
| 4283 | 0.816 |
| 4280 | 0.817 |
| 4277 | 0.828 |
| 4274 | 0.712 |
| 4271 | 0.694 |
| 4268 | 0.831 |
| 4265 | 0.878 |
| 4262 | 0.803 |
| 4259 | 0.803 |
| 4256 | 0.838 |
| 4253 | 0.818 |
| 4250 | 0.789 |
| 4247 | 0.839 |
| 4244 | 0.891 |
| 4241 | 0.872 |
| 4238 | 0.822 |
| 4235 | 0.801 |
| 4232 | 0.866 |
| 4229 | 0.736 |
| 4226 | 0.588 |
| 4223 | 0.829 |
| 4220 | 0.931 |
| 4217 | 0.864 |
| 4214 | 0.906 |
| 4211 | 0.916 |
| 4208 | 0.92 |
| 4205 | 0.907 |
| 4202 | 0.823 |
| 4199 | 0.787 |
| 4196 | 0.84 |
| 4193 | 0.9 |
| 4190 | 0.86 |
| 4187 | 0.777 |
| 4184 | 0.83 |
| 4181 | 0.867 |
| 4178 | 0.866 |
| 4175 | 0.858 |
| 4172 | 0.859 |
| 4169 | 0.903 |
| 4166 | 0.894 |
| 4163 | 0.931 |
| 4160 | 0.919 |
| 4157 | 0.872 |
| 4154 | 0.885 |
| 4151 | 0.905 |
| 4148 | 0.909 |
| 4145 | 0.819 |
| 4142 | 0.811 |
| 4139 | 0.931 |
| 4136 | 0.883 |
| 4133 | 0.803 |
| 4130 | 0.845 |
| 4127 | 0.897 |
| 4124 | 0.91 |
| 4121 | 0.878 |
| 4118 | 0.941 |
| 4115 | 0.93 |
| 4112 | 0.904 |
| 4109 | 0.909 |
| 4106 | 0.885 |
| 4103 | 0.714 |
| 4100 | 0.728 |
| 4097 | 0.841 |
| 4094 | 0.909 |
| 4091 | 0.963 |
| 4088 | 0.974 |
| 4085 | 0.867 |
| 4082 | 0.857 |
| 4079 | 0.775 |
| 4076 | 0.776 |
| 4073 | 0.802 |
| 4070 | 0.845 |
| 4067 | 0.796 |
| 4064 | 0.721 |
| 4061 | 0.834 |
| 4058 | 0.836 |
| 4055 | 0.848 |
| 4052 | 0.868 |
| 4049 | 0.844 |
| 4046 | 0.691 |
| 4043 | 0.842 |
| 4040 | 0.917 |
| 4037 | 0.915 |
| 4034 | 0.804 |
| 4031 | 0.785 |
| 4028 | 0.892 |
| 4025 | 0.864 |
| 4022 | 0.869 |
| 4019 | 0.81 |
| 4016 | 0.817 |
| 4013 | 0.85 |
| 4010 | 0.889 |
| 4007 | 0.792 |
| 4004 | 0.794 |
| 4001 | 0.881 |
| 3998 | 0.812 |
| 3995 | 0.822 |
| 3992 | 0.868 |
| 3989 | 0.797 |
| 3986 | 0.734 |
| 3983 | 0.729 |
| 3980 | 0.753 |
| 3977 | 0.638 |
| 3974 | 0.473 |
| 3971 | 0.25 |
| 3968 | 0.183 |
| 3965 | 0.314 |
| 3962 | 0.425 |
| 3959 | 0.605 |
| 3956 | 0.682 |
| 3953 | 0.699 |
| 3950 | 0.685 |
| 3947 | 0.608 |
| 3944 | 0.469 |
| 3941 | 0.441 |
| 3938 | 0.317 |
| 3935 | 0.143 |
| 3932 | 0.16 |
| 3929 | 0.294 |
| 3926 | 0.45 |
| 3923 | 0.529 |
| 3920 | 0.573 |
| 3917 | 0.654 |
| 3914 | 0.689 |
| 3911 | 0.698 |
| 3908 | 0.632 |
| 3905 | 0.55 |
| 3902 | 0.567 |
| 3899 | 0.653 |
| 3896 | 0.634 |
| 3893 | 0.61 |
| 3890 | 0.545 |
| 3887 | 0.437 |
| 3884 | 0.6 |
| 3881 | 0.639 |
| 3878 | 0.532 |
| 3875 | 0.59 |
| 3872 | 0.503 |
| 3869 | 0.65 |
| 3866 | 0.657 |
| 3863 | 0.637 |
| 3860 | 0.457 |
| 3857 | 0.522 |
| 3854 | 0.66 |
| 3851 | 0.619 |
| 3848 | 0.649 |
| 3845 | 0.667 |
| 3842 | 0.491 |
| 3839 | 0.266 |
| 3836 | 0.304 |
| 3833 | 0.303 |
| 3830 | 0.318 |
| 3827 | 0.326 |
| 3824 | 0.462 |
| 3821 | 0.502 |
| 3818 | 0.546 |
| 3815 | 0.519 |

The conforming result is 1.7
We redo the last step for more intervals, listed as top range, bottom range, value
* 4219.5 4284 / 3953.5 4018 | 1.36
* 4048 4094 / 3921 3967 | 1.98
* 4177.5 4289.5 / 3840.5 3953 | 1.78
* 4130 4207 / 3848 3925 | 1.68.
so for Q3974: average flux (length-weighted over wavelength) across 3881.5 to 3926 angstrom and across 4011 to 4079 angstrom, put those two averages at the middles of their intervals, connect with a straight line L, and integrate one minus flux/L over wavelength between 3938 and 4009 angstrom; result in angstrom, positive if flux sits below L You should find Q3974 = 9.01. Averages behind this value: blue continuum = 0.594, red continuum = 0.828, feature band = 0.624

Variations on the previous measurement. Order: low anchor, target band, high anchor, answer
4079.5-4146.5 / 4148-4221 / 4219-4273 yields -3.27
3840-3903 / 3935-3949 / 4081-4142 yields 4.98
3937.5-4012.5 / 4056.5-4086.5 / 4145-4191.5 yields -2.29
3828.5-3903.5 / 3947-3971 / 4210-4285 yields 4.10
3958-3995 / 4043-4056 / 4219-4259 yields -3.52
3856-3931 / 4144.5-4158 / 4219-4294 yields -2.70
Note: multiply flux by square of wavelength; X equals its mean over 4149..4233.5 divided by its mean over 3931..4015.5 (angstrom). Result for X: 1.57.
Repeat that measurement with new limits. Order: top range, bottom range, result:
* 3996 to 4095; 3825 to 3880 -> 1.82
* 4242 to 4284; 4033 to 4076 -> 1.09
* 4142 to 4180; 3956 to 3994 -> 1.69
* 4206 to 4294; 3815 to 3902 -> 1.87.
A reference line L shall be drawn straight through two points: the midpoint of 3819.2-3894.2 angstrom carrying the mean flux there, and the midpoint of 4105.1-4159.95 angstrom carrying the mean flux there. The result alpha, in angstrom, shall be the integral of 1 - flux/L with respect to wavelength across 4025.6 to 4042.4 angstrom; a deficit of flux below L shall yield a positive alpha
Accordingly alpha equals -2.4 angstrom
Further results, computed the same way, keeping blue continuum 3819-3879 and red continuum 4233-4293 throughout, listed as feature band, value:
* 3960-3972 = 5.7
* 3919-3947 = 9.0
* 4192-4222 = -4.3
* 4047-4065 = -4.6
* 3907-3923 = -2.4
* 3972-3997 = -4.7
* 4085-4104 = -4.8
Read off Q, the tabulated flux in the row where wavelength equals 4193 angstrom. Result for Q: 0.9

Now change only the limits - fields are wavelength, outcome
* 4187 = 0.777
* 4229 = 0.736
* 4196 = 0.84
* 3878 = 0.532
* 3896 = 0.634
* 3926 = 0.45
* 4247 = 0.839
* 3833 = 0.303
